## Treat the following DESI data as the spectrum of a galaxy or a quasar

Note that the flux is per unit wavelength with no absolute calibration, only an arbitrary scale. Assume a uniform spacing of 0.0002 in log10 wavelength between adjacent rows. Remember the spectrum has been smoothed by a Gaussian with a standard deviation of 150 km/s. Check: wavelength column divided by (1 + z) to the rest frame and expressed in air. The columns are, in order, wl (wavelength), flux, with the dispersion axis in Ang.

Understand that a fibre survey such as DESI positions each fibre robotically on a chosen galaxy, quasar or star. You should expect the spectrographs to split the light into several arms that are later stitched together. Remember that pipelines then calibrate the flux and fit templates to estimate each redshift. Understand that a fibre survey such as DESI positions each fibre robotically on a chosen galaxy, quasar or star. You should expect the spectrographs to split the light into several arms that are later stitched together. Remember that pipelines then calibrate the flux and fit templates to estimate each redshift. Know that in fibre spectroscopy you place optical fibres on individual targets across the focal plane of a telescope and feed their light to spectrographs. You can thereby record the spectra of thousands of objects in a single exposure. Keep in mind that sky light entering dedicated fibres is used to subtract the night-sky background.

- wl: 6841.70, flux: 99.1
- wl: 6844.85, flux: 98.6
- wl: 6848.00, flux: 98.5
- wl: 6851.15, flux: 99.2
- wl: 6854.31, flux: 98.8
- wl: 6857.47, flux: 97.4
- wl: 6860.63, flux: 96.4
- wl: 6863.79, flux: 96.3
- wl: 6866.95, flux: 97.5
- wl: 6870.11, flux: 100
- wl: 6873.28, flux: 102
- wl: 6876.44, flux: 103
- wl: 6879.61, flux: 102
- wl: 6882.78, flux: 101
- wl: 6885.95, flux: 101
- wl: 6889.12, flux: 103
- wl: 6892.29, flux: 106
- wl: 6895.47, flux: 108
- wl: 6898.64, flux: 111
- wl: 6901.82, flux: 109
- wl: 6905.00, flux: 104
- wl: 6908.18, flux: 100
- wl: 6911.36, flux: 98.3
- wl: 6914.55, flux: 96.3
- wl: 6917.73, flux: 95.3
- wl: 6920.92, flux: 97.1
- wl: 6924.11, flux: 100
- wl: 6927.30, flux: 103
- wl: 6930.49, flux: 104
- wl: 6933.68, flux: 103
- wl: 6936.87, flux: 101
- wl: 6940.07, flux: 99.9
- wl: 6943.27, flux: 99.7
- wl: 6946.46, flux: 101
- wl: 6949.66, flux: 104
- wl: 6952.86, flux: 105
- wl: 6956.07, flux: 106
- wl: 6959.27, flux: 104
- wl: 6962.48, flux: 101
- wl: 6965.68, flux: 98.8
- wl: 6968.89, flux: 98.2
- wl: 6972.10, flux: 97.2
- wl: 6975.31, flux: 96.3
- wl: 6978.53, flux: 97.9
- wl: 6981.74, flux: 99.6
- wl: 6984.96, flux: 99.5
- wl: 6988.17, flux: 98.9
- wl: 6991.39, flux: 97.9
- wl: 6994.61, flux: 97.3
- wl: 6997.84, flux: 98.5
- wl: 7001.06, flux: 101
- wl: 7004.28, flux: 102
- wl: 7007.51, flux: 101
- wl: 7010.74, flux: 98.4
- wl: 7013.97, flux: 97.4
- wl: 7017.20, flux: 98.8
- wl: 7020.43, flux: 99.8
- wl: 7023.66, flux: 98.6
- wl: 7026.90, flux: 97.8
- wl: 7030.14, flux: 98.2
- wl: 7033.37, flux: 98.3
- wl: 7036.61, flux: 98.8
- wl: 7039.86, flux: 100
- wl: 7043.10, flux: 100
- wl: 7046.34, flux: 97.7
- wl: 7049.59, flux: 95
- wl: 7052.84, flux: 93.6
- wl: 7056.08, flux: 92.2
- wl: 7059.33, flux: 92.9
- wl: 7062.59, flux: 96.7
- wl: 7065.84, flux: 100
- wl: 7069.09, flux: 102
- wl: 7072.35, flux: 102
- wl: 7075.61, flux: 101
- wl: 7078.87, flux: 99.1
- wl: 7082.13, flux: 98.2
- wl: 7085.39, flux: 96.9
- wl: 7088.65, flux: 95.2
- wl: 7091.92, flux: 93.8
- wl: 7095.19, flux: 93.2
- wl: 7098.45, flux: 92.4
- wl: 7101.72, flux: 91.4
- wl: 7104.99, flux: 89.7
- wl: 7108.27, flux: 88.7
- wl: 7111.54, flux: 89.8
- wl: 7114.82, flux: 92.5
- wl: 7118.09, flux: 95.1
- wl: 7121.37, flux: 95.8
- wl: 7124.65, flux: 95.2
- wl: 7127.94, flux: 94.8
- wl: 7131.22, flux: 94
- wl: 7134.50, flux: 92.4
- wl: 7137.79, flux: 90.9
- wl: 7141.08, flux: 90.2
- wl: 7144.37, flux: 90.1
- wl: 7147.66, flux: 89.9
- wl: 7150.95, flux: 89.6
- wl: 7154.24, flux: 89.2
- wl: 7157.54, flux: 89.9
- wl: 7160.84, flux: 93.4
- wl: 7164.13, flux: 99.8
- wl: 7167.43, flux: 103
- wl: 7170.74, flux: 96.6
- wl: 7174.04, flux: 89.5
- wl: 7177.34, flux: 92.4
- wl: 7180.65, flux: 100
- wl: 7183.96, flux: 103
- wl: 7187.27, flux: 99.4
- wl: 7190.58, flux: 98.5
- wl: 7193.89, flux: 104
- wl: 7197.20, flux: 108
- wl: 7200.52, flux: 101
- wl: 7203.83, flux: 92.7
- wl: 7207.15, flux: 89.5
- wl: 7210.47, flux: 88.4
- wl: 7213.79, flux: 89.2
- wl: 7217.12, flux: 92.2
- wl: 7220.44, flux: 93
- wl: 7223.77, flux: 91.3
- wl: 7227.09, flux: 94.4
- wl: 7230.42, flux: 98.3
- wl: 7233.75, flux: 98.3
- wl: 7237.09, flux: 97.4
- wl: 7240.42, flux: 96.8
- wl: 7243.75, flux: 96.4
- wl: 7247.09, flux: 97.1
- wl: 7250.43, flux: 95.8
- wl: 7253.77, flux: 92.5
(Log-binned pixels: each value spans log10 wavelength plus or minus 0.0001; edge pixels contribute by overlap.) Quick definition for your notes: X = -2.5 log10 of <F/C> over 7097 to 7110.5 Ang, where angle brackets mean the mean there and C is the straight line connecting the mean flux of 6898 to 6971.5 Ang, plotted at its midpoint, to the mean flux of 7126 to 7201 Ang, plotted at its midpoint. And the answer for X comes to 0.08 mag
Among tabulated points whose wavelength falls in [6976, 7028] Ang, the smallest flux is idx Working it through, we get 97.3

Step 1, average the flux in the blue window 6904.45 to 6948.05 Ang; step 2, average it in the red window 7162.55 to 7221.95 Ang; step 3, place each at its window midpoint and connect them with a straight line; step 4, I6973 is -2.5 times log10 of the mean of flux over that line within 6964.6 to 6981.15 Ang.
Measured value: 0.02 mag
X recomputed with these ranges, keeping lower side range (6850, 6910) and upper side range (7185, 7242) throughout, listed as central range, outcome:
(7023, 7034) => 0.01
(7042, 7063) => 0.04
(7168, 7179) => 0.03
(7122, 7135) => 0.04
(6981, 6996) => 0.02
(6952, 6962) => -0.04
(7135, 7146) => 0.08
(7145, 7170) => 0.04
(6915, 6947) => 0.01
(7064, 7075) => -0.03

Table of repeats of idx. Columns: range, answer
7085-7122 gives 88.7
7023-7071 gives 92.2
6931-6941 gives 99.9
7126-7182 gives 89.2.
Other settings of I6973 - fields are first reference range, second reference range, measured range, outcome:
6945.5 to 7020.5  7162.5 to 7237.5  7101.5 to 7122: 0.07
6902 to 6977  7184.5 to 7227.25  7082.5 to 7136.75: 0.05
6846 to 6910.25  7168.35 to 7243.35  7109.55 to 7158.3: 0.06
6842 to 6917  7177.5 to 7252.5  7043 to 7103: 0.02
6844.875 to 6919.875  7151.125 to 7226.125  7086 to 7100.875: 0.04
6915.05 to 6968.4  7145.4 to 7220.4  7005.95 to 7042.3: 0.00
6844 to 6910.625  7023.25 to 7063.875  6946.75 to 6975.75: -0.02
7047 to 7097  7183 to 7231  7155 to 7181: 0.01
